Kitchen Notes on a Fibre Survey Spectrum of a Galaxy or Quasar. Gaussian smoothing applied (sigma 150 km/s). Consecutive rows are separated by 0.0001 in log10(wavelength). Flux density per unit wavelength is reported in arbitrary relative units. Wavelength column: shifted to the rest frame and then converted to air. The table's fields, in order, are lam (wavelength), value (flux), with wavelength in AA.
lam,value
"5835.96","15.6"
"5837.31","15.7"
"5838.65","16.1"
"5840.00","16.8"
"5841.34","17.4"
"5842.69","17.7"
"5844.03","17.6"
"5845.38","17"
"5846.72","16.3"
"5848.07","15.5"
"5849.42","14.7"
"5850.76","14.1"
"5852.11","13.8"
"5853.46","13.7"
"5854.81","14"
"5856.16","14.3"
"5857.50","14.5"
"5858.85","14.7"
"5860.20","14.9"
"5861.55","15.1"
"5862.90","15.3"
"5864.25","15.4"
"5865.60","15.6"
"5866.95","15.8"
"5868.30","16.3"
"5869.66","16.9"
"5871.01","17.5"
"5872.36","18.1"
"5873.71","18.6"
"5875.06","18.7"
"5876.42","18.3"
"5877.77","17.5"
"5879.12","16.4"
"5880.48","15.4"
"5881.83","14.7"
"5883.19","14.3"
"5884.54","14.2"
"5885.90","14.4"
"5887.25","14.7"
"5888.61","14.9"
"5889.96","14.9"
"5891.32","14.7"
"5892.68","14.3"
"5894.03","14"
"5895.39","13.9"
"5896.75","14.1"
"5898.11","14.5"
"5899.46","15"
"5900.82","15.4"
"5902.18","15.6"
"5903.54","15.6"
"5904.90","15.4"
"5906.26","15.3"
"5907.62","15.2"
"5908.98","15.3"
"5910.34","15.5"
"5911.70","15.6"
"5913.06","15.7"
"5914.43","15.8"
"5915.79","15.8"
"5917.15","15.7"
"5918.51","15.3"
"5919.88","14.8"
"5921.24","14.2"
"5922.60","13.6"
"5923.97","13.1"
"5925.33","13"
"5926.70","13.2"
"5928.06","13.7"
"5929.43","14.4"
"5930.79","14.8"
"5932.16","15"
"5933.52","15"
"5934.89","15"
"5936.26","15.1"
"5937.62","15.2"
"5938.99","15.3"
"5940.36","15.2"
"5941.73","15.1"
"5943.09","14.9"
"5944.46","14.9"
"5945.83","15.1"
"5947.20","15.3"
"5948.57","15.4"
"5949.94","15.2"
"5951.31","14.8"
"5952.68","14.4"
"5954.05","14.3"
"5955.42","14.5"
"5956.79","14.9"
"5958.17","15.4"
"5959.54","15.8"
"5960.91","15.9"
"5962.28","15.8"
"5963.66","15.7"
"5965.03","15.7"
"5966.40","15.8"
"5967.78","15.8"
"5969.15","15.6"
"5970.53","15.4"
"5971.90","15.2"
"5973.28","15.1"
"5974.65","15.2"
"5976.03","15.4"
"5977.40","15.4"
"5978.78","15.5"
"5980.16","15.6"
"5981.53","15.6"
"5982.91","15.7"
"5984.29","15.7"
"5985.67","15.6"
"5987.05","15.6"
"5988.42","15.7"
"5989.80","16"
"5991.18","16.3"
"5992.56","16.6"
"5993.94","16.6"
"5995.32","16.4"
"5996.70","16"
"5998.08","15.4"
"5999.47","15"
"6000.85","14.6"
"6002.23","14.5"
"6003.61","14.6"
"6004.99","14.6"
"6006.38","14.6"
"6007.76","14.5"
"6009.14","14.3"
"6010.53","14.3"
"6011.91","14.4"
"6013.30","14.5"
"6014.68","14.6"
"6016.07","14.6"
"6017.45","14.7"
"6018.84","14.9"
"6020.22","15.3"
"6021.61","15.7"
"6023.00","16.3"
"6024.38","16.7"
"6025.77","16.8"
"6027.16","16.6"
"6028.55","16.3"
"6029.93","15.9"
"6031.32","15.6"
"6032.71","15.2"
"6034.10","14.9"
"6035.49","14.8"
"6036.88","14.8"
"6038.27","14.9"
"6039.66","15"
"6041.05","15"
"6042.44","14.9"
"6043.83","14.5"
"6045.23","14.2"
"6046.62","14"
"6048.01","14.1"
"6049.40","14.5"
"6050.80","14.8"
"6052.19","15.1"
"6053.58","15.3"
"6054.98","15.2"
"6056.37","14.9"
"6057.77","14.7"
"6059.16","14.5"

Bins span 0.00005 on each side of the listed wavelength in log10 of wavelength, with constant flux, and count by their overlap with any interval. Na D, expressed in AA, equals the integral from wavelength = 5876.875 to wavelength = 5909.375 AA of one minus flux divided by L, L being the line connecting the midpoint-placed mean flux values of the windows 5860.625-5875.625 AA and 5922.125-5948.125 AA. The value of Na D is 1.7 AA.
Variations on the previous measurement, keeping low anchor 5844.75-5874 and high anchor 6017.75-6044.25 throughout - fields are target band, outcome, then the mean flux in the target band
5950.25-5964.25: 0.3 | 15.1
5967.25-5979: 0.1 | 15.4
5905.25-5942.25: 1.5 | 14.8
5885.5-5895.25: 0.6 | 14.5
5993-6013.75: 0.7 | 15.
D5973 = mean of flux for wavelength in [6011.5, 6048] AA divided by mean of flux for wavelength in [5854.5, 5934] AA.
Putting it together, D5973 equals 1.00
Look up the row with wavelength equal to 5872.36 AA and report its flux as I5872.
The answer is 18.1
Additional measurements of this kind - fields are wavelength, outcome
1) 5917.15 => 15.7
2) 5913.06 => 15.7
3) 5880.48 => 15.4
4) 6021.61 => 15.7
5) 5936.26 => 15.1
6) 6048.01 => 14.1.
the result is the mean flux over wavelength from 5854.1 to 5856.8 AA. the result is 14.1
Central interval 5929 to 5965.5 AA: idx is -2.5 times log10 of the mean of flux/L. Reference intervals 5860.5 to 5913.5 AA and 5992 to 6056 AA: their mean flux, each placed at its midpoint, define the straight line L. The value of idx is 0.02 mag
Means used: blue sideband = 15.6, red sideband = 15.1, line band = 15.1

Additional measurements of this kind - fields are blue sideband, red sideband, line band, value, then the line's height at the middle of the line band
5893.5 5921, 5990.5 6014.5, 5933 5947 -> 0.004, 15.1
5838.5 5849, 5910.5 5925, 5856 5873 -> 0.033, 16.3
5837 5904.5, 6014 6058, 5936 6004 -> -0.006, 15.3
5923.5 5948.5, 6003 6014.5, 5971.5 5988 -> -0.067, 14.6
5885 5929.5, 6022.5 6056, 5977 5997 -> -0.060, 15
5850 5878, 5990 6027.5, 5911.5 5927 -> 0.071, 15.6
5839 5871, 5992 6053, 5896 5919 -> 0.007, 15.4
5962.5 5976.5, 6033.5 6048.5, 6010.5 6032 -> -0.044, 14.9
